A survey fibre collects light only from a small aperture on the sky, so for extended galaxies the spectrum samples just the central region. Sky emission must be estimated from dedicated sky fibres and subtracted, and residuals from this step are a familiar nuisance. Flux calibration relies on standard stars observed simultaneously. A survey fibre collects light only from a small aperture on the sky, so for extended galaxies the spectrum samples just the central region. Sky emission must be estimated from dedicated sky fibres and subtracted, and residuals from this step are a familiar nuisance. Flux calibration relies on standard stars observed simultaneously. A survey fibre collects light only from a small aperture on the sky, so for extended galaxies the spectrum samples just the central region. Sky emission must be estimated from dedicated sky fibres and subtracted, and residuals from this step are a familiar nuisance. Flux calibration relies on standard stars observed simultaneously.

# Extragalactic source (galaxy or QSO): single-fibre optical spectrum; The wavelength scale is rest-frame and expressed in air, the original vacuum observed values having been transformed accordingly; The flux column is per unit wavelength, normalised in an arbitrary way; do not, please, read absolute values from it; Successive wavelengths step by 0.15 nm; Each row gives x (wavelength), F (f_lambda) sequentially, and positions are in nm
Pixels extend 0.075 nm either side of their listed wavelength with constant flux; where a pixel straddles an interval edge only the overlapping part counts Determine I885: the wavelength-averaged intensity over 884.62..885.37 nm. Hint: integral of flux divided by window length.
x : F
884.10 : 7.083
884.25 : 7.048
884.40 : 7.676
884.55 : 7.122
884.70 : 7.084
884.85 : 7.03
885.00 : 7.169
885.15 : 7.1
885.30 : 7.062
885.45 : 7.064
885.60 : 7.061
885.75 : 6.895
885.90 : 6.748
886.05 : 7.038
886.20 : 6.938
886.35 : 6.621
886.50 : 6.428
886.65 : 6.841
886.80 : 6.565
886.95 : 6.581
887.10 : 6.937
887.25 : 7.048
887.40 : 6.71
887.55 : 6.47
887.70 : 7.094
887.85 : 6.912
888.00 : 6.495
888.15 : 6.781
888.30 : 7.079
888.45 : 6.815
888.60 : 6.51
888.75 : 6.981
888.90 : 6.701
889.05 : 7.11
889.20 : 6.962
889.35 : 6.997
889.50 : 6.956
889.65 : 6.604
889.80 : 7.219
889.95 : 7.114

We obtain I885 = 7.09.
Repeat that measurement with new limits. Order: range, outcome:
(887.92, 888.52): 6.79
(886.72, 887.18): 6.7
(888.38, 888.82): 6.77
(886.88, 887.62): 6.75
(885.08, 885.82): 7.04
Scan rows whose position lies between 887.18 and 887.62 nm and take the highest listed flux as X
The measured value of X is 7.048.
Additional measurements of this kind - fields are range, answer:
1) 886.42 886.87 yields 6.841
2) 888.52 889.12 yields 7.11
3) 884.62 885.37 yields 7.169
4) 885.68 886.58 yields 7.038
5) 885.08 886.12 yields 7.1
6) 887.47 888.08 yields 7.094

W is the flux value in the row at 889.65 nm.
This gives 6.604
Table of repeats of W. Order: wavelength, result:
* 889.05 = 7.11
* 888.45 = 6.815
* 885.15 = 7.1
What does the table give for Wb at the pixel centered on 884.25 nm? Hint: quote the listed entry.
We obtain 7.048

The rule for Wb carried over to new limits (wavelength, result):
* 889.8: 7.219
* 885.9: 6.748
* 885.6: 7.061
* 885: 7.169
